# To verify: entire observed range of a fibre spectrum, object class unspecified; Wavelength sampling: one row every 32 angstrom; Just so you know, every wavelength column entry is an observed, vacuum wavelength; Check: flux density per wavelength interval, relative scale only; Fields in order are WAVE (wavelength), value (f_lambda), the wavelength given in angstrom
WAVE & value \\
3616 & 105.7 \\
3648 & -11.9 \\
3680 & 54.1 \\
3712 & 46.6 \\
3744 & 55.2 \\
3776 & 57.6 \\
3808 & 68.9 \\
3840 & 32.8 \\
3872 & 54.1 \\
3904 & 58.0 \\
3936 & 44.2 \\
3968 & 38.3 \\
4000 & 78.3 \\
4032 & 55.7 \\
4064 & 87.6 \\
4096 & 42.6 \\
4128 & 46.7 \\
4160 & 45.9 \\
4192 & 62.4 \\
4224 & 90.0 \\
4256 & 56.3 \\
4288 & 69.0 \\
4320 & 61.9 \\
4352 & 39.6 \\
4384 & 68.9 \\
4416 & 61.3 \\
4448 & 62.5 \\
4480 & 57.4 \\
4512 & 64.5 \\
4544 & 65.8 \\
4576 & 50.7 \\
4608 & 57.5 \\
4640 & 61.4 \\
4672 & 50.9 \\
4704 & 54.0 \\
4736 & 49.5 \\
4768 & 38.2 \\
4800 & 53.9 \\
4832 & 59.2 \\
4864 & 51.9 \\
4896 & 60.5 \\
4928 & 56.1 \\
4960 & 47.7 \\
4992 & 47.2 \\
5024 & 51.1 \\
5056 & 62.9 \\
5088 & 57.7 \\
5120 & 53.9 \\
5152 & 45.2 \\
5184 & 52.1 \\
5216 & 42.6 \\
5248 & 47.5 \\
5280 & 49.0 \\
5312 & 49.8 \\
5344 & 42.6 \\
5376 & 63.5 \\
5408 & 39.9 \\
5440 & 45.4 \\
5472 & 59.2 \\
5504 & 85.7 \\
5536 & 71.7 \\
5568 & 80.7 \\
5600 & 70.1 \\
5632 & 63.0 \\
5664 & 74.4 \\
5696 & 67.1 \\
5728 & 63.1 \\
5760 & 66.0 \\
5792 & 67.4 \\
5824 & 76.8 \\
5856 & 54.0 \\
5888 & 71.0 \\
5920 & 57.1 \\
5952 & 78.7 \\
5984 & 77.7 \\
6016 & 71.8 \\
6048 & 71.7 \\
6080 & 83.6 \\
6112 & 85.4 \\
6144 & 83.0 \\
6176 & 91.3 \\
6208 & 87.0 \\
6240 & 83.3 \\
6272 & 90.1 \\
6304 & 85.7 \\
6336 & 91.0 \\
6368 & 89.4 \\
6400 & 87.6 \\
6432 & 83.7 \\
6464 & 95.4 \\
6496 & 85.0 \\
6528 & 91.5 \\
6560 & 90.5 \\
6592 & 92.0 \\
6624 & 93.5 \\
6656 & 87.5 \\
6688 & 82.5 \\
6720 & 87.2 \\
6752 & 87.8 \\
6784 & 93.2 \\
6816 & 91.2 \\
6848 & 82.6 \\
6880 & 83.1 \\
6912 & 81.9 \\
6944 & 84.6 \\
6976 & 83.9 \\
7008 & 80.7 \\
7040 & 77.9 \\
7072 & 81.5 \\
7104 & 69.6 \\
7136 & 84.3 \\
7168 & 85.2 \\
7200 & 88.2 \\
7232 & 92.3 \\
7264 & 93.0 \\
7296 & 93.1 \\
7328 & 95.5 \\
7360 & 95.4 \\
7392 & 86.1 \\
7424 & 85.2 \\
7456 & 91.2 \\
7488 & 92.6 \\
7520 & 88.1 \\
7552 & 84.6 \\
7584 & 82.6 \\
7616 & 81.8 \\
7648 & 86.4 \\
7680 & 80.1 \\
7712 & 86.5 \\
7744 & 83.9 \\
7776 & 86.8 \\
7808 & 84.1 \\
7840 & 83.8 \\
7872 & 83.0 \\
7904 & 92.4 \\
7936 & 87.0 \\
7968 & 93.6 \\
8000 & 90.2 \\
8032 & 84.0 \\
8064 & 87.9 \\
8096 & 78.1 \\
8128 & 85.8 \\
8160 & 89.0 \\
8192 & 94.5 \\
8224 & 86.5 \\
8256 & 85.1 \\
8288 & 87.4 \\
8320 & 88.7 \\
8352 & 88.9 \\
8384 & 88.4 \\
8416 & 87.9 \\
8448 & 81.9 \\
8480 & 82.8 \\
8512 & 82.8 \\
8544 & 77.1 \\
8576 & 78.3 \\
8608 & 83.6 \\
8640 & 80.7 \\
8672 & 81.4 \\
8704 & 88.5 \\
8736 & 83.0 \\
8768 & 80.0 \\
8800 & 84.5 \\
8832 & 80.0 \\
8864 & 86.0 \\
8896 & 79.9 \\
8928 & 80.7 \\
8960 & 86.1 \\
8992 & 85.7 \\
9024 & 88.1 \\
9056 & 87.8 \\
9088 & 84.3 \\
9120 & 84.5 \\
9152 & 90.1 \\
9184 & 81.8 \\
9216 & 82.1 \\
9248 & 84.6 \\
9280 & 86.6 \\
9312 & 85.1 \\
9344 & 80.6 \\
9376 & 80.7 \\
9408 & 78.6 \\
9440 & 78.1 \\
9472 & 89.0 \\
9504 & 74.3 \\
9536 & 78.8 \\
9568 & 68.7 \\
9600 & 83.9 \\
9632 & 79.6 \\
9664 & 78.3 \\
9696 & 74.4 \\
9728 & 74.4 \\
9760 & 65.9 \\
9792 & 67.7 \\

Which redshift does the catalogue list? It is 0.372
